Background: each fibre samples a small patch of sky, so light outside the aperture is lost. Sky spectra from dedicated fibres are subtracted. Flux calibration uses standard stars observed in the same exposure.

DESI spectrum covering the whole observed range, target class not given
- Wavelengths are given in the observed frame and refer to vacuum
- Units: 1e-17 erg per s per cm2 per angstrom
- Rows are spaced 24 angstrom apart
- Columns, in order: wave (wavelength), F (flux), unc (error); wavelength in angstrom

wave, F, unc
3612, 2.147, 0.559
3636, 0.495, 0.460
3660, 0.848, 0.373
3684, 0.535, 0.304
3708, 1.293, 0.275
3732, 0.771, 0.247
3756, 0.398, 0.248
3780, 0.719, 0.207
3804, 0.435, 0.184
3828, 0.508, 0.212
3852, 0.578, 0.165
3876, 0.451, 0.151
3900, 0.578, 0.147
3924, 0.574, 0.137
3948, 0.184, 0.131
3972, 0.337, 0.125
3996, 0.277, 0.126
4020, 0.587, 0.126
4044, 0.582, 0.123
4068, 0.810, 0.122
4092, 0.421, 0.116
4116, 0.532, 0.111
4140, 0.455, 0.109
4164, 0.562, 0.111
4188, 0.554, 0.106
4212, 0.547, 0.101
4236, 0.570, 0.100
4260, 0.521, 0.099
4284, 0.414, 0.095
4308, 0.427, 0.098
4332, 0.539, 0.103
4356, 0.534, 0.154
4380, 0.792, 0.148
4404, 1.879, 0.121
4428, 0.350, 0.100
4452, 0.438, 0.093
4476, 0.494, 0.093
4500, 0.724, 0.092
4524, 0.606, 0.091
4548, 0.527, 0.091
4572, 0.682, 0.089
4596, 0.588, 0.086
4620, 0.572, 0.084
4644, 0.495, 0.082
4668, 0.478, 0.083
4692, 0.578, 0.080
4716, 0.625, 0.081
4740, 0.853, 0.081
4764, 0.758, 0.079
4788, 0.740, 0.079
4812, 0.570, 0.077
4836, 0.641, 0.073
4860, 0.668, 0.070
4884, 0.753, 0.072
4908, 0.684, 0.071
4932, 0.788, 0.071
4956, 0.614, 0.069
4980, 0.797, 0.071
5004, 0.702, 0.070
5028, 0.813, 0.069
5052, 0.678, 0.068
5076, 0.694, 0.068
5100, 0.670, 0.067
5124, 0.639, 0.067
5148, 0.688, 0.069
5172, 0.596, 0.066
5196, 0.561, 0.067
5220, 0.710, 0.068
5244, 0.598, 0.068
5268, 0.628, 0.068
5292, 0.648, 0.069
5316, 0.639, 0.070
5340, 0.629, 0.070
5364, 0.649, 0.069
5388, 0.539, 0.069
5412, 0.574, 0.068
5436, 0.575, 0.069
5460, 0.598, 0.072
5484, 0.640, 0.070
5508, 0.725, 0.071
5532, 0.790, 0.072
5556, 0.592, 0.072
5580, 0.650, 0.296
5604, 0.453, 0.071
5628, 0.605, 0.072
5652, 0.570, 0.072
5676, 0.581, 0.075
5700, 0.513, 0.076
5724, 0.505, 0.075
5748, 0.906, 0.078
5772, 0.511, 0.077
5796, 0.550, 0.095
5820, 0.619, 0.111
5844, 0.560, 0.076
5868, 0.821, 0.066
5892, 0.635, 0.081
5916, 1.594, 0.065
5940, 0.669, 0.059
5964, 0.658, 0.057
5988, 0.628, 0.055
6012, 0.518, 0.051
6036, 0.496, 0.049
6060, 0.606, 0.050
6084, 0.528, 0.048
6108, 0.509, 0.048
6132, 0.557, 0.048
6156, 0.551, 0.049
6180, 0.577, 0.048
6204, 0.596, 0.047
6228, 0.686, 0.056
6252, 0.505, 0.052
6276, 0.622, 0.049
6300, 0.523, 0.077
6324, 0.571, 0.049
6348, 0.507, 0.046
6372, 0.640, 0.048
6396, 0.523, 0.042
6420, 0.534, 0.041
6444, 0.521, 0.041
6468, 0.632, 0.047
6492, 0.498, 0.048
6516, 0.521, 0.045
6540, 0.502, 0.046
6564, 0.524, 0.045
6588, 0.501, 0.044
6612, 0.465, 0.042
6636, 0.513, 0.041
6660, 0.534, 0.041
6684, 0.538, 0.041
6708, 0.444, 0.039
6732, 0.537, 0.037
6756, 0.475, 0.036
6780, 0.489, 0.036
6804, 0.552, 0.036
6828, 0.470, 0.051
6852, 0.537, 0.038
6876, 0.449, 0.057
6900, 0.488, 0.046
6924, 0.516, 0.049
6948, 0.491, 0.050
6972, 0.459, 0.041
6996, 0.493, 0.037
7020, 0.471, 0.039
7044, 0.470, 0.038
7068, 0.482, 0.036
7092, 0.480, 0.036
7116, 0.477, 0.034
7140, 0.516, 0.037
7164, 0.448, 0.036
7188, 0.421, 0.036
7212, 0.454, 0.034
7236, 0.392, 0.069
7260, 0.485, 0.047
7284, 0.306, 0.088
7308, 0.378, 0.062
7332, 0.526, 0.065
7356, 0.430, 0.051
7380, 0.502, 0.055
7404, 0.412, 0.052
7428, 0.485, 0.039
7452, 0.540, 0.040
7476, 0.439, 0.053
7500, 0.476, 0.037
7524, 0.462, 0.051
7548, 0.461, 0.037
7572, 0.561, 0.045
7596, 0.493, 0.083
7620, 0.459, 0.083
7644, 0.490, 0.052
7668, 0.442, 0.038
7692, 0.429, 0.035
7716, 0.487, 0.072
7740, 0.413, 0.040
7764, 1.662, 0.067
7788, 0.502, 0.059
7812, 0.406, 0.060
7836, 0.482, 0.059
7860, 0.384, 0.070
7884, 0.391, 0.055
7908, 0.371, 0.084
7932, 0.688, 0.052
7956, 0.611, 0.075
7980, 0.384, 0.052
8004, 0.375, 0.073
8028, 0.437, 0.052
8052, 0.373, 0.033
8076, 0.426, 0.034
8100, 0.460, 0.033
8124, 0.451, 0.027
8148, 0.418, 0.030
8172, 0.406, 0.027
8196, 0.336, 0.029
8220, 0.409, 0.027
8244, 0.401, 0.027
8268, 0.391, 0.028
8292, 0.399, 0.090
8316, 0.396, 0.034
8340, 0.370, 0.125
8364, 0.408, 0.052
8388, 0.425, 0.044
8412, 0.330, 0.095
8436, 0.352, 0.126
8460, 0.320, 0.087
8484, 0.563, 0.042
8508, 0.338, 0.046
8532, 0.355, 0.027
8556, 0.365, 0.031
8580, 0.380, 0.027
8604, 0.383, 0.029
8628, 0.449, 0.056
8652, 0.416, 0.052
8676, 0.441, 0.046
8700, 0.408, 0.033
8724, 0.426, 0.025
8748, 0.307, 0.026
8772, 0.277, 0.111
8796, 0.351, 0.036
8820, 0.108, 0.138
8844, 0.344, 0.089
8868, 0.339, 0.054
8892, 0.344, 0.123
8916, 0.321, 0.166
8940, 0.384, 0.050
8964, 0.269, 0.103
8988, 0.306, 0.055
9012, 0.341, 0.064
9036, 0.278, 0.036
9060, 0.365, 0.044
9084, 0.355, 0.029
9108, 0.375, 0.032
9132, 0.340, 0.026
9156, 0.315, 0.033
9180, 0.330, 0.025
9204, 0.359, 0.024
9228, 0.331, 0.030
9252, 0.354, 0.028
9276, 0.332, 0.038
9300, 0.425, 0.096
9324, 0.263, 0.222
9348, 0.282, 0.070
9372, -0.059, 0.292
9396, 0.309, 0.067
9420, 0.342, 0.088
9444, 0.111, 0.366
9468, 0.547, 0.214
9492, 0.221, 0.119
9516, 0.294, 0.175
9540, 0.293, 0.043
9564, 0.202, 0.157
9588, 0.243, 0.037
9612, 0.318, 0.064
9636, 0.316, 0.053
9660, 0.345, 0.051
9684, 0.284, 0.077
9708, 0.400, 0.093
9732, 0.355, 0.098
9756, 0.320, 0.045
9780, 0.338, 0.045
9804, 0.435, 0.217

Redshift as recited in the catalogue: 0.182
